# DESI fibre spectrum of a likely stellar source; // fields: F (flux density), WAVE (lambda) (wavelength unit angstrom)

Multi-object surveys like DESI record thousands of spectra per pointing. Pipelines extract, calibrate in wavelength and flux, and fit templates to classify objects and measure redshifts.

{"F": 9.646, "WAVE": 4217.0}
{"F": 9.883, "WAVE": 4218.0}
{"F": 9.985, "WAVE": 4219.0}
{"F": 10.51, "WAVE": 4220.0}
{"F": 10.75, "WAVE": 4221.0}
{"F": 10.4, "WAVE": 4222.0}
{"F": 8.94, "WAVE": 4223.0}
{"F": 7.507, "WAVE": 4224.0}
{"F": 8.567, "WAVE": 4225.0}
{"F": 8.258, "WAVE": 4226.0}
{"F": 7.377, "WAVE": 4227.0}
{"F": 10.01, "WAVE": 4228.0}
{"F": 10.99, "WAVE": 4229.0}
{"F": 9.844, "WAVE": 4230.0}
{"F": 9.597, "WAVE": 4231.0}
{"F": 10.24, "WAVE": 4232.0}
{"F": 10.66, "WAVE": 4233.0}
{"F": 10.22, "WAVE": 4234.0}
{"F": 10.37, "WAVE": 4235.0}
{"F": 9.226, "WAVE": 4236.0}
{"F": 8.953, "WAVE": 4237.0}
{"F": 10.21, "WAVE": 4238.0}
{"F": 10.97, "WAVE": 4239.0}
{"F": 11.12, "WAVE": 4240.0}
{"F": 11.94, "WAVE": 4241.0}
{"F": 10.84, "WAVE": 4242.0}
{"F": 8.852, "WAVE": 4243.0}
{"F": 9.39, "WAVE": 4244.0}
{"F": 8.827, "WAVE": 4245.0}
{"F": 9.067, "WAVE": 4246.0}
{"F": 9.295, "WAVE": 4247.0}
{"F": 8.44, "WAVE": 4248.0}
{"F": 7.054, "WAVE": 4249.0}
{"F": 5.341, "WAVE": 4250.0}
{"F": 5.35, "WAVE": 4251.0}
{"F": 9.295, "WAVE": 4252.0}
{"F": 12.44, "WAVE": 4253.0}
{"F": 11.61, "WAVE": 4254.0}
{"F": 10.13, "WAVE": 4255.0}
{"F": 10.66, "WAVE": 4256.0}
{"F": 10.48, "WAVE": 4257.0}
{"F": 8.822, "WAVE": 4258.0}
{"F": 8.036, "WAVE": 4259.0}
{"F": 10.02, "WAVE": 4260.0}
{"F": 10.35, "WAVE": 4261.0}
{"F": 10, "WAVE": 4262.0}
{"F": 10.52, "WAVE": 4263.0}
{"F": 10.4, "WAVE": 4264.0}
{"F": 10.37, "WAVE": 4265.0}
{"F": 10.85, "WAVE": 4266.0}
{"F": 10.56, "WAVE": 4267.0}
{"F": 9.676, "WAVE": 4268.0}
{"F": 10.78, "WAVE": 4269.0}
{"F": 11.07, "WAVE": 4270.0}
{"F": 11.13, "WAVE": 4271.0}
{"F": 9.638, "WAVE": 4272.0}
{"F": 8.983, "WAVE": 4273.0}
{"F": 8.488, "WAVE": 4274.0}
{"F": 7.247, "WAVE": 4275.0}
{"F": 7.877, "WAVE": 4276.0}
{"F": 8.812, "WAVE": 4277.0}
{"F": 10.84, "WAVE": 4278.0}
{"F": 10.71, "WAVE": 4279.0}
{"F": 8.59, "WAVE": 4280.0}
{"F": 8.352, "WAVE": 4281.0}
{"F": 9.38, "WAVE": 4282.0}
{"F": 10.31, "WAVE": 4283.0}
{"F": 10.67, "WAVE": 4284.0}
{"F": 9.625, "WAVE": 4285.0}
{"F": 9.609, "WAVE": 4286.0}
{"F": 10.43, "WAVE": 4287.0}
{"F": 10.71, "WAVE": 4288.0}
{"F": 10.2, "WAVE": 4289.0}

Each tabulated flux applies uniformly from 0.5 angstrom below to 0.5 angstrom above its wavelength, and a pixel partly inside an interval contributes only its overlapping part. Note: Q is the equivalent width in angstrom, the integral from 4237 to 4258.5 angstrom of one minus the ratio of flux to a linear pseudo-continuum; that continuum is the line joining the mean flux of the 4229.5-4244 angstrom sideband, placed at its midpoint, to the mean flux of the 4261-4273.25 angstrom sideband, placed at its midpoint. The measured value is 1.54 angstrom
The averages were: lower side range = 10.2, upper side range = 10.4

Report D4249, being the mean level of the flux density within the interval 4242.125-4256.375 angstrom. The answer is 9.02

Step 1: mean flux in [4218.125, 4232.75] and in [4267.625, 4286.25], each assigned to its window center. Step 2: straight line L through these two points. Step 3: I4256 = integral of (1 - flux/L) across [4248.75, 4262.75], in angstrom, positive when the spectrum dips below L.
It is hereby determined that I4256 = 0.3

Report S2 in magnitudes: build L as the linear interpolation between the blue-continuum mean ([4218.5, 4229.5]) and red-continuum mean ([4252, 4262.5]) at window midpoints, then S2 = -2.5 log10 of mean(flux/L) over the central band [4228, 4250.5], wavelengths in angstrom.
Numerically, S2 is 0.015 mag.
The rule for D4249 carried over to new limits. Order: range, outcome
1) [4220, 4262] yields 9.54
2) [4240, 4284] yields 9.58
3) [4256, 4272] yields 10.2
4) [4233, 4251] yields 9.34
